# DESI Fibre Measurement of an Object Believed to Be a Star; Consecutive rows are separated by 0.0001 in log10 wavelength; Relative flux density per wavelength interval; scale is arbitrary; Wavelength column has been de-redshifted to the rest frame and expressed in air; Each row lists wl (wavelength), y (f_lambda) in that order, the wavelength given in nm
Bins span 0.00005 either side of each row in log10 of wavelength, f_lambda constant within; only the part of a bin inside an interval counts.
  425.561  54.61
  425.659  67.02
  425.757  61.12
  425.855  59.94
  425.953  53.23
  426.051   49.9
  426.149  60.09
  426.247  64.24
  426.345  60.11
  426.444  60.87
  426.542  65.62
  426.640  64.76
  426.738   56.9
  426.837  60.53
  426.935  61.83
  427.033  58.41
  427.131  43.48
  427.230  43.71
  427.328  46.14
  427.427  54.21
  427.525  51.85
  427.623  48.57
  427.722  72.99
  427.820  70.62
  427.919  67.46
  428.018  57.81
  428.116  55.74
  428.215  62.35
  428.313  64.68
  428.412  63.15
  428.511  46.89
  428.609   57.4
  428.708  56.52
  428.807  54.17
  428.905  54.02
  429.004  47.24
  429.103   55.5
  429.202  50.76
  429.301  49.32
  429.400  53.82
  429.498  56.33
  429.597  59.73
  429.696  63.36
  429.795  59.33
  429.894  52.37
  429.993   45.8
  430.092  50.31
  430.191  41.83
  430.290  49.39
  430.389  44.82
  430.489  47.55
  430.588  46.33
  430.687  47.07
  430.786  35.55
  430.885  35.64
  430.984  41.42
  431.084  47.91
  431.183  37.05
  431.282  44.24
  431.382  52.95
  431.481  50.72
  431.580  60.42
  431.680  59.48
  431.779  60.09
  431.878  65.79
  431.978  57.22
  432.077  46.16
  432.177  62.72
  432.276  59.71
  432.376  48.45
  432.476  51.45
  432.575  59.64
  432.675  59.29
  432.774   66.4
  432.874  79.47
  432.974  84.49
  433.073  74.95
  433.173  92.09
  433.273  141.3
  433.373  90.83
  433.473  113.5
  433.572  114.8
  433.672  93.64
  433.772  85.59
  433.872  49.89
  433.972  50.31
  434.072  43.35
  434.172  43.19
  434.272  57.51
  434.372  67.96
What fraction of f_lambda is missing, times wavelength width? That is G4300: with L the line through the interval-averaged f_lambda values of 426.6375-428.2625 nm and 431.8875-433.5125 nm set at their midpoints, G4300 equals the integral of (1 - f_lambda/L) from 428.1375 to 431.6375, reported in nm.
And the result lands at 0.73 nm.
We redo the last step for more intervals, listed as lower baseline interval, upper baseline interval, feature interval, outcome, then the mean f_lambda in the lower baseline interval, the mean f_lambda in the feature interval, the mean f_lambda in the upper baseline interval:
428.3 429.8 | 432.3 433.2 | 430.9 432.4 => 0.268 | 55.4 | 52.6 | 67.6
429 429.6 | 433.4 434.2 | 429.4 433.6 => 0.280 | 53.2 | 60.6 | 75.6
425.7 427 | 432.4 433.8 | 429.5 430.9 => 0.476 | 60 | 49.1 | 85.6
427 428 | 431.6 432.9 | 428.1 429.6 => 0.037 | 55.7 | 55.3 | 59.3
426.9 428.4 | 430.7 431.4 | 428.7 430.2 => -0.129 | 57.4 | 53.4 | 41.9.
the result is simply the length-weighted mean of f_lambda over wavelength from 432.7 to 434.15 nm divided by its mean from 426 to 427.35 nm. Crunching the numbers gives 1.5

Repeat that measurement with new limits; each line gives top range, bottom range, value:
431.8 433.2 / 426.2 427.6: 1.14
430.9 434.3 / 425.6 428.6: 1.13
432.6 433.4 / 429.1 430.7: 1.66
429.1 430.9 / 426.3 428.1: 0.86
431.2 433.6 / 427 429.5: 1.26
